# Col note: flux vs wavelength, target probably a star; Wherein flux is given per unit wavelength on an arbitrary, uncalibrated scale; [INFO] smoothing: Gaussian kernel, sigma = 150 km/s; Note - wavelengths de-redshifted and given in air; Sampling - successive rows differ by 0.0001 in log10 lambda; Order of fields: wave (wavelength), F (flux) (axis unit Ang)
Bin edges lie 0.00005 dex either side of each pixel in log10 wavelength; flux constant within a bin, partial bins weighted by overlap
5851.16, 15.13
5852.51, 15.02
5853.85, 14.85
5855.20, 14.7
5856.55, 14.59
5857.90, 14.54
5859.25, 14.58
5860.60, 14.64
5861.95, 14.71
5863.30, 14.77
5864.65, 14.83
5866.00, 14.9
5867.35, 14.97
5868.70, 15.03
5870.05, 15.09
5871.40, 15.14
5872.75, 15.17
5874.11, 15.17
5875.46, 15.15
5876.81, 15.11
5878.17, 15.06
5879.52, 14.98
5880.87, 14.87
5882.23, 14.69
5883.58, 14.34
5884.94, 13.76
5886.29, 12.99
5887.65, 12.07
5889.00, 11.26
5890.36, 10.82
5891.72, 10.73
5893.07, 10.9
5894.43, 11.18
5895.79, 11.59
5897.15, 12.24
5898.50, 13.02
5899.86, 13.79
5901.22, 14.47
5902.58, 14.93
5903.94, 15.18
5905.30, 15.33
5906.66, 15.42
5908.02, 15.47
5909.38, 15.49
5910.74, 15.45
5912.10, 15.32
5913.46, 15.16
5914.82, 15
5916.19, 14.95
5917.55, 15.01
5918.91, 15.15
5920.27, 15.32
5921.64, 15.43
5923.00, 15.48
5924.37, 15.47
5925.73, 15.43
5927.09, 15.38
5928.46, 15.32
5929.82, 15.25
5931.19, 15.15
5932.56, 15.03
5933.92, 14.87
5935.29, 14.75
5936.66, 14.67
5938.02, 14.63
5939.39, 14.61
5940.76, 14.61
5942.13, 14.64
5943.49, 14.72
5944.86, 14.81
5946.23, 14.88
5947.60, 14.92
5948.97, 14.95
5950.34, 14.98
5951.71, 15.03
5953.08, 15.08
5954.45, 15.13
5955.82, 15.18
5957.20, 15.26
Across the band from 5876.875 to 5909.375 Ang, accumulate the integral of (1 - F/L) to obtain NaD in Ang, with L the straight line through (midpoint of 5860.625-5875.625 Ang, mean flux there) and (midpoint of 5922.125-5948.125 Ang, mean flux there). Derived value 3.18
